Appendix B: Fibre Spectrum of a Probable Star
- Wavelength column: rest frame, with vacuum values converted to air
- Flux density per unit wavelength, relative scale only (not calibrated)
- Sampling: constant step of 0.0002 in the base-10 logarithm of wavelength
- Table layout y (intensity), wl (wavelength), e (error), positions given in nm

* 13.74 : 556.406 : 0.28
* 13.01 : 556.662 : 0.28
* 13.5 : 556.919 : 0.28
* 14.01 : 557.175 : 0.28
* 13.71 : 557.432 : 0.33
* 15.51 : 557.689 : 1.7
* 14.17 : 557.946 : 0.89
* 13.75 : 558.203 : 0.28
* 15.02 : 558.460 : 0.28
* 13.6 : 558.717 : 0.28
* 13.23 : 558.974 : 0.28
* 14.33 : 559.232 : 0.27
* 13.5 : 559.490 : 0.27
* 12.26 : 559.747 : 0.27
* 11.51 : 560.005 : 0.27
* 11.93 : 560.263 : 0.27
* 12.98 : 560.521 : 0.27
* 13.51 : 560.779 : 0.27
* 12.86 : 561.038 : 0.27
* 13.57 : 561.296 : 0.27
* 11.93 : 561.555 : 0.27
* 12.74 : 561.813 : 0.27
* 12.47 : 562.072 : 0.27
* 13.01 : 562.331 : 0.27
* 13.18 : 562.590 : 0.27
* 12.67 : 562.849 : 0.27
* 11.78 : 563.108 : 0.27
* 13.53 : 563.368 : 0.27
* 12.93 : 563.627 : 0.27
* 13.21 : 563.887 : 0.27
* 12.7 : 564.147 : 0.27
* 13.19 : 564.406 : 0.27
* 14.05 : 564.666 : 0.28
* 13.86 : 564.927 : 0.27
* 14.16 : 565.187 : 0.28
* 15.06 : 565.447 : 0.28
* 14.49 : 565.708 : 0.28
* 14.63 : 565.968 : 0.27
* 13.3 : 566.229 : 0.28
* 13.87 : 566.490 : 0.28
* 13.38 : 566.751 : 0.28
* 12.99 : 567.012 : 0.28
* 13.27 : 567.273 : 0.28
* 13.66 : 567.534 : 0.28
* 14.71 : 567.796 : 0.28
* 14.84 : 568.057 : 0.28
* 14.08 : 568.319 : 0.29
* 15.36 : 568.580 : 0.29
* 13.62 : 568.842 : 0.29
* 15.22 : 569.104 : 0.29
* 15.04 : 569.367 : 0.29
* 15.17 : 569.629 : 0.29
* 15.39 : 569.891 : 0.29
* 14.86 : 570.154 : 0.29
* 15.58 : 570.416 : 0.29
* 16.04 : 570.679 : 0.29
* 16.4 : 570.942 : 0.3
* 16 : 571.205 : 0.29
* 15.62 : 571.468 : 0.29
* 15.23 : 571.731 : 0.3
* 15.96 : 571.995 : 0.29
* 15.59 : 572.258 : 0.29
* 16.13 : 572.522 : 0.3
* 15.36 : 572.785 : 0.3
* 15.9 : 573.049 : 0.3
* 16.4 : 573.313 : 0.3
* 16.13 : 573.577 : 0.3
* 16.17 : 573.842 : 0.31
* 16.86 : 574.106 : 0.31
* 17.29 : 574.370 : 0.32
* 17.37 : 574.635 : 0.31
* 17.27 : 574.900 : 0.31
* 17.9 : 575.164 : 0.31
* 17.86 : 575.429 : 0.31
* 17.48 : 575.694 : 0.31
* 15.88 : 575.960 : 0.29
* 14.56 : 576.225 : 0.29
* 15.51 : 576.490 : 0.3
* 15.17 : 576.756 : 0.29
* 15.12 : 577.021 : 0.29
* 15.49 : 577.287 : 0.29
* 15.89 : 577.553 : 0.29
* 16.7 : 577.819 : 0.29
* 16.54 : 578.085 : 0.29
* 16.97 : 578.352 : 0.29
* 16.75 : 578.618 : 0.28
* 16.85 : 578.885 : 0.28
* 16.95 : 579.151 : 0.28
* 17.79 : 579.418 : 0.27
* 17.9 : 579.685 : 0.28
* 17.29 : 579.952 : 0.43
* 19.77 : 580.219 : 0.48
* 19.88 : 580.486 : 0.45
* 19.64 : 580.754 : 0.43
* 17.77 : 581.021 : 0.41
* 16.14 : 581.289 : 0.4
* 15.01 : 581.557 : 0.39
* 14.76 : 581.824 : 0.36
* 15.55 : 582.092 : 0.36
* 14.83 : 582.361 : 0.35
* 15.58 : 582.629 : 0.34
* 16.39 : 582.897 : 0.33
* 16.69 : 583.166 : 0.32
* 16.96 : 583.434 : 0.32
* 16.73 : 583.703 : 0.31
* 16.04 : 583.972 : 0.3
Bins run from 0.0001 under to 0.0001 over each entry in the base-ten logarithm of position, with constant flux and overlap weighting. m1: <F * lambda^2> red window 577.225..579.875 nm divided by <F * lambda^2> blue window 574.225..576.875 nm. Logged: 1.0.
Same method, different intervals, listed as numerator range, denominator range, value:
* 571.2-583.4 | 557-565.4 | 1.32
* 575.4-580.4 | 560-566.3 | 1.33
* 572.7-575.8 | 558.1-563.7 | 1.36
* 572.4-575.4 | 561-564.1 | 1.35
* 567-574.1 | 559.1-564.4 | 1.23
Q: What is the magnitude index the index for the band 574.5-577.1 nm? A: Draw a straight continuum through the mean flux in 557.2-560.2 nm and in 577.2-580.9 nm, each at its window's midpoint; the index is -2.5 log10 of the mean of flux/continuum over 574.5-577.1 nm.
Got 0.03 mag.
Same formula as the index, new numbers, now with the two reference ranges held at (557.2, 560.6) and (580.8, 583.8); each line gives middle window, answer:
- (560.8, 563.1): 0.088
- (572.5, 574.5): -0.079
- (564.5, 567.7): 0.033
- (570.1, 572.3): -0.060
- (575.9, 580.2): -0.052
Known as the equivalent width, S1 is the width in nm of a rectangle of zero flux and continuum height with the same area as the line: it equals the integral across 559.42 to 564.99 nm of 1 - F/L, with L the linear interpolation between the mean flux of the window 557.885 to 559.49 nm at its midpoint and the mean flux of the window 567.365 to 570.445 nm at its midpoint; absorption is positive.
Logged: 0.54 nm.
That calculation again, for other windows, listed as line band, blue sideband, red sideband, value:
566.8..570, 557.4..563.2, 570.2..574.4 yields 0.14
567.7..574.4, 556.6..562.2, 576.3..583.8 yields -0.15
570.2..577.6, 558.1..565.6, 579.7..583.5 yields -0.33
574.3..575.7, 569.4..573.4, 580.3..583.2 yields -0.13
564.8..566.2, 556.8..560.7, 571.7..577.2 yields 0.03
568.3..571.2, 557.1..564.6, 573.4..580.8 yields 0.00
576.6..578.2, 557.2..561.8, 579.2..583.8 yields 0.05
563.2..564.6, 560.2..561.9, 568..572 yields 0.05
